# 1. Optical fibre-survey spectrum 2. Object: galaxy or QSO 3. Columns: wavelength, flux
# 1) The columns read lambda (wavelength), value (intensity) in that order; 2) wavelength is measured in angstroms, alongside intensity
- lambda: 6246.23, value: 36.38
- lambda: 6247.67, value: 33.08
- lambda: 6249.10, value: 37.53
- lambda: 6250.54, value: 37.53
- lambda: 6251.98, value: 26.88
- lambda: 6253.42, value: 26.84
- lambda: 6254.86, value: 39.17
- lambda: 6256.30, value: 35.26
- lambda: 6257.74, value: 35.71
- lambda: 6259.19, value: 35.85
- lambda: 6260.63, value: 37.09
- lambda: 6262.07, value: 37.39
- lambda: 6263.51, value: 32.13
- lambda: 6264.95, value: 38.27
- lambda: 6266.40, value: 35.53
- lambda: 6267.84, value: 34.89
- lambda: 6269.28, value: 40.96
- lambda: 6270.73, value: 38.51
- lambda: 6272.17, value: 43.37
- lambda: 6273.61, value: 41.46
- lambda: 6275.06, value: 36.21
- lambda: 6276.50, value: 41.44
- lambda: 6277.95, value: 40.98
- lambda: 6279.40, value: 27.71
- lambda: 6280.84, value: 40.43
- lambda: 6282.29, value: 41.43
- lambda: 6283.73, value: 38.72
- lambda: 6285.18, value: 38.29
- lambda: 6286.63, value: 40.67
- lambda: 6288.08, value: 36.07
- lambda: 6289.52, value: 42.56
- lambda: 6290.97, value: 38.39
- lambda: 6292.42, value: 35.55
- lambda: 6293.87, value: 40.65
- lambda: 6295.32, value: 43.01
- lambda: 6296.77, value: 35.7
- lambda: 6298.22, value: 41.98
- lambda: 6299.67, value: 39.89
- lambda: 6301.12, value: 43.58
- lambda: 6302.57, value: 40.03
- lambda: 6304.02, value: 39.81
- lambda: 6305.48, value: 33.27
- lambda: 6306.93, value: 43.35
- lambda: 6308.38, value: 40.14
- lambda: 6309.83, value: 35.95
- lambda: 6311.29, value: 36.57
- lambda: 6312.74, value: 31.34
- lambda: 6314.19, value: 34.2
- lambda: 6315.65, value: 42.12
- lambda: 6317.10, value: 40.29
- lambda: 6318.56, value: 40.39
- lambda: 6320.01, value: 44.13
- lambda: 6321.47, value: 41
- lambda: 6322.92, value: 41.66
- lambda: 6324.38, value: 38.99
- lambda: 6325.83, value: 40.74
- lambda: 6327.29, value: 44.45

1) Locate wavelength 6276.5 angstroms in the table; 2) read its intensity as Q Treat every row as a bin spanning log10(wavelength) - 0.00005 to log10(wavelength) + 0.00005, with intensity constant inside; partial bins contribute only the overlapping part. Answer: 41.44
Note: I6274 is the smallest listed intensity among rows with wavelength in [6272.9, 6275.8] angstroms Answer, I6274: 36.21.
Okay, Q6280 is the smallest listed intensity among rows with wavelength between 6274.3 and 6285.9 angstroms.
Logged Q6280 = 27.71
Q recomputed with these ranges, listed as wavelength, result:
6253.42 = 26.84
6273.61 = 41.46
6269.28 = 40.96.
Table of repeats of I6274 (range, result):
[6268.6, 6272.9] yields 38.51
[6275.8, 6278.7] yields 40.98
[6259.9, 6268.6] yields 32.13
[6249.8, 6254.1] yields 26.84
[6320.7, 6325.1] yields 38.99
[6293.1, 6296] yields 40.65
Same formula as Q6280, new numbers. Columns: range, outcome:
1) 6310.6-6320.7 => 31.34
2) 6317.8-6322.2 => 40.39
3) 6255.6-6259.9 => 35.26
